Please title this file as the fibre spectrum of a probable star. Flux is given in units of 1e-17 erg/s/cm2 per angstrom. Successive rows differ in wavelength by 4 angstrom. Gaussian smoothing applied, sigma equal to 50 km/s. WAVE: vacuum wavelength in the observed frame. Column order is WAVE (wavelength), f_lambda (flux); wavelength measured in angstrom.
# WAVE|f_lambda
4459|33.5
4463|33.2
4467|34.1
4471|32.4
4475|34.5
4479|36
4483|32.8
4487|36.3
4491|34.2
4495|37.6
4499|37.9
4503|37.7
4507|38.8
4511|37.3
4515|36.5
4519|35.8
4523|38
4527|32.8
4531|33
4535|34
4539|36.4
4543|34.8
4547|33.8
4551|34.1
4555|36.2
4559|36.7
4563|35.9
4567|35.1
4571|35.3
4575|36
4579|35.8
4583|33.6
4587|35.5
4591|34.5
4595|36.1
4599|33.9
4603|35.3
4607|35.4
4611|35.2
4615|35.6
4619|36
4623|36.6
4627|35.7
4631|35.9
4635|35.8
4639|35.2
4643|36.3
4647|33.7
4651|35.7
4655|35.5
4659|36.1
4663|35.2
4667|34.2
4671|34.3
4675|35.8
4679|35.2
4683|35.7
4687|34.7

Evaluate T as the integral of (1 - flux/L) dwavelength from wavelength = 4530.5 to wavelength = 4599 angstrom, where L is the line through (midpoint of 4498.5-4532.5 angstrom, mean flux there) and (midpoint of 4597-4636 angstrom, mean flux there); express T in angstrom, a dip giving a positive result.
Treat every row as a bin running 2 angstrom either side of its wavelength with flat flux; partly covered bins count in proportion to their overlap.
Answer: 1.64 angstrom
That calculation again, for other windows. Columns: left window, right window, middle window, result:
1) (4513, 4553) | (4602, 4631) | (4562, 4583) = -0.1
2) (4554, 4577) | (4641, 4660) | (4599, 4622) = 0.1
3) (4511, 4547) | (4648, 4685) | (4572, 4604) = 0.1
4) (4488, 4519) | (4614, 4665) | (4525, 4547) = 1.5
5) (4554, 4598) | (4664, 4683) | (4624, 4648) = -0.3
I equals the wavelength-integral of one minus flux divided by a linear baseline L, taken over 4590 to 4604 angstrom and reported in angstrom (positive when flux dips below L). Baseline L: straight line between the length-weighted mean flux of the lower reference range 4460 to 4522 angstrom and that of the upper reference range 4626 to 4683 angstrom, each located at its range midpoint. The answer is 0.20 angstrom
